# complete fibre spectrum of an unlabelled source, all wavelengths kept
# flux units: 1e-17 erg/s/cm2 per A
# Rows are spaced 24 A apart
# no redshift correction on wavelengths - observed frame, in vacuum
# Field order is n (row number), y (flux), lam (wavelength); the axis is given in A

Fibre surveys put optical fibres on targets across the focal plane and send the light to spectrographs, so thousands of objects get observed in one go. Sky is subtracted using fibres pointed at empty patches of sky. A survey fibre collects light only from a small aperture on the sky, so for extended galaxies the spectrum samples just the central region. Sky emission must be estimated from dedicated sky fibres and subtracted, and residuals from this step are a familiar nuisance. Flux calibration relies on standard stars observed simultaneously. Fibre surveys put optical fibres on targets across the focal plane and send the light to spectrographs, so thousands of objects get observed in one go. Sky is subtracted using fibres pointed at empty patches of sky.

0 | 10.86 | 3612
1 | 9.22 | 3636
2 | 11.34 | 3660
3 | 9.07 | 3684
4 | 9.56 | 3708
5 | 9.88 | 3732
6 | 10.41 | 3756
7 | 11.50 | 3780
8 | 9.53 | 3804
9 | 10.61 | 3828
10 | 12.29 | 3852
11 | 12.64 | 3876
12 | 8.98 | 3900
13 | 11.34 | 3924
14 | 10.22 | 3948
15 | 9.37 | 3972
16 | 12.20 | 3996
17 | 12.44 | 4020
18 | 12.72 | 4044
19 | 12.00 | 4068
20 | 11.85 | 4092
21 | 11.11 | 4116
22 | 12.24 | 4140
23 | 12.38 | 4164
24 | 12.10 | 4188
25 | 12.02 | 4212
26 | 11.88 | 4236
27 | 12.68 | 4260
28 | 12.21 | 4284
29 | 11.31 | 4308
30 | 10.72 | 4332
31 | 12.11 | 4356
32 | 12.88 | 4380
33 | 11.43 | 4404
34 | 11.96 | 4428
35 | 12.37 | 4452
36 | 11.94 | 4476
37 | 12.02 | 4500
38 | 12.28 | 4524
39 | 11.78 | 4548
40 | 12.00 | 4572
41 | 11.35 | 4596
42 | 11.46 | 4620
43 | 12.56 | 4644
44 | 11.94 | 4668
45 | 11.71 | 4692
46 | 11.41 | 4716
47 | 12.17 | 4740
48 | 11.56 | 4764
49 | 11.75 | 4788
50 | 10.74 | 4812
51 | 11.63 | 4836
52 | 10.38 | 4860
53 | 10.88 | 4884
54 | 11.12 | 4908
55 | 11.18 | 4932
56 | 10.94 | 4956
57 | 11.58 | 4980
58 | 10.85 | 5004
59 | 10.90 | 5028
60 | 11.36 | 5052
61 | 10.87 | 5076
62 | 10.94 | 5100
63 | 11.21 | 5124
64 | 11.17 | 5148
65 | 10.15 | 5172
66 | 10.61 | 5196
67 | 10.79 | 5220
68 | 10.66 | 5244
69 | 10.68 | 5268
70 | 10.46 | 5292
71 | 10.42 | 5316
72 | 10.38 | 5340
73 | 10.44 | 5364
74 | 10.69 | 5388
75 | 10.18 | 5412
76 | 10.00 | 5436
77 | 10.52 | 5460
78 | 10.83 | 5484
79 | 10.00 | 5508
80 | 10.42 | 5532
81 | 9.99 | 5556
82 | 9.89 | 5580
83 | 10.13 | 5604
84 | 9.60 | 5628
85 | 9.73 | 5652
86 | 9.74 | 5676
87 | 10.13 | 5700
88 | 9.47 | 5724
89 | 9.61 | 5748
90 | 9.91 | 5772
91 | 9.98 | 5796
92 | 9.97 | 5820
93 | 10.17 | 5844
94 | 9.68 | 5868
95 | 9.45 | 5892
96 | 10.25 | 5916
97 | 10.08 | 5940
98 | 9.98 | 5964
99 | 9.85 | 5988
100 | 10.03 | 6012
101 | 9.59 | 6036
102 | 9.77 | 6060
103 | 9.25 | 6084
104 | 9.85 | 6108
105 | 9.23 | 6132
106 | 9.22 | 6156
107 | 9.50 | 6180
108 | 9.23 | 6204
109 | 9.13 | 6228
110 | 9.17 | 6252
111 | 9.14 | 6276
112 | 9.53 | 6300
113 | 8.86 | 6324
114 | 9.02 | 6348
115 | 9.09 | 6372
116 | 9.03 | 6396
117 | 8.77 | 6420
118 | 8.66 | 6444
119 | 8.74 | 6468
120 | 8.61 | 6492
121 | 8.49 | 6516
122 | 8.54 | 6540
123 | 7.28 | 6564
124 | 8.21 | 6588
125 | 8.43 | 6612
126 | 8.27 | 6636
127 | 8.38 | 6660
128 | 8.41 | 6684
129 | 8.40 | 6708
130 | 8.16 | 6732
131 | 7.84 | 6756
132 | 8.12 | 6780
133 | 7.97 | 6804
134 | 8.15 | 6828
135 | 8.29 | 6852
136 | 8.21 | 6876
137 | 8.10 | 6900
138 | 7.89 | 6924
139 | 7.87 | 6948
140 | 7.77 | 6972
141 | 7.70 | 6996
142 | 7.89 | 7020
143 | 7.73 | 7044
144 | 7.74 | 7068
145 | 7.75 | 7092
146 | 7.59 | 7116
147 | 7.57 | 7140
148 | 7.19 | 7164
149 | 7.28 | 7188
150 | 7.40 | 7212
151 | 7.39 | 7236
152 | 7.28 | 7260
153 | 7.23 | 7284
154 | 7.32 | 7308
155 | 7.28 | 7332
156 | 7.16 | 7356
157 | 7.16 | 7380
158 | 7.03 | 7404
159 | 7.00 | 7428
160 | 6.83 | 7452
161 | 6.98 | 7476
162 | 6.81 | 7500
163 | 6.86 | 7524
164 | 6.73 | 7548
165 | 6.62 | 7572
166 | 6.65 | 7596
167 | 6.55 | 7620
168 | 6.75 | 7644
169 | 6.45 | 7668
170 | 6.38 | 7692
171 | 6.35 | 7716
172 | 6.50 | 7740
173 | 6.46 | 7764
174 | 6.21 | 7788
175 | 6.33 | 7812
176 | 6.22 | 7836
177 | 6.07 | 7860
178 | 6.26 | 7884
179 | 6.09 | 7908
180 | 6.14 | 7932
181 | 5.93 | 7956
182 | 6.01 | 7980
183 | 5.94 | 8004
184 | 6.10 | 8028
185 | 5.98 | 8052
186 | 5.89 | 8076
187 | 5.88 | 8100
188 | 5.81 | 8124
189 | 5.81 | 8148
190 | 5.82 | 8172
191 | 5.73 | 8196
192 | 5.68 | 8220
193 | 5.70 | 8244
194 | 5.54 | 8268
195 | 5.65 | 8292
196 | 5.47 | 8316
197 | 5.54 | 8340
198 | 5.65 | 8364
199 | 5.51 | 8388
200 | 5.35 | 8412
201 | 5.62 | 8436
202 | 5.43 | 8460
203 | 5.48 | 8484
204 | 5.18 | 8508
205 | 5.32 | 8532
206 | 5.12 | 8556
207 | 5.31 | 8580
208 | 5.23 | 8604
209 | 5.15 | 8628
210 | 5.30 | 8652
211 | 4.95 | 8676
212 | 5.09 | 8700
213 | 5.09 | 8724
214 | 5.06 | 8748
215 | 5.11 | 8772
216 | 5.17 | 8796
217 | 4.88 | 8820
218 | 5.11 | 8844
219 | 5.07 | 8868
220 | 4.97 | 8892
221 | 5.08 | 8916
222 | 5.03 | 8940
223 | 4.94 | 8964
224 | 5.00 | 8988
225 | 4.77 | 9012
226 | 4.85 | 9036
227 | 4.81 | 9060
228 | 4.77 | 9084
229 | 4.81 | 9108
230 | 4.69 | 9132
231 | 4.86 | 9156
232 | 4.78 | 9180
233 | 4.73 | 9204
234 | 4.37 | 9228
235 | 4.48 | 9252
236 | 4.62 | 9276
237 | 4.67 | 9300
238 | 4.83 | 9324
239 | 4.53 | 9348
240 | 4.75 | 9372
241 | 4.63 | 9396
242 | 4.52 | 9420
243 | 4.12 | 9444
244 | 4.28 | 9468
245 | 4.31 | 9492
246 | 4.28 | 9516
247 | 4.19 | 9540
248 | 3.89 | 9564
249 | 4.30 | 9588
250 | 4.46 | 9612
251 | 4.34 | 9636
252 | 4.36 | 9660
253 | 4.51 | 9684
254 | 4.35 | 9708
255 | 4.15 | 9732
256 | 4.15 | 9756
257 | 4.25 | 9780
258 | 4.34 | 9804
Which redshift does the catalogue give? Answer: 0.00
